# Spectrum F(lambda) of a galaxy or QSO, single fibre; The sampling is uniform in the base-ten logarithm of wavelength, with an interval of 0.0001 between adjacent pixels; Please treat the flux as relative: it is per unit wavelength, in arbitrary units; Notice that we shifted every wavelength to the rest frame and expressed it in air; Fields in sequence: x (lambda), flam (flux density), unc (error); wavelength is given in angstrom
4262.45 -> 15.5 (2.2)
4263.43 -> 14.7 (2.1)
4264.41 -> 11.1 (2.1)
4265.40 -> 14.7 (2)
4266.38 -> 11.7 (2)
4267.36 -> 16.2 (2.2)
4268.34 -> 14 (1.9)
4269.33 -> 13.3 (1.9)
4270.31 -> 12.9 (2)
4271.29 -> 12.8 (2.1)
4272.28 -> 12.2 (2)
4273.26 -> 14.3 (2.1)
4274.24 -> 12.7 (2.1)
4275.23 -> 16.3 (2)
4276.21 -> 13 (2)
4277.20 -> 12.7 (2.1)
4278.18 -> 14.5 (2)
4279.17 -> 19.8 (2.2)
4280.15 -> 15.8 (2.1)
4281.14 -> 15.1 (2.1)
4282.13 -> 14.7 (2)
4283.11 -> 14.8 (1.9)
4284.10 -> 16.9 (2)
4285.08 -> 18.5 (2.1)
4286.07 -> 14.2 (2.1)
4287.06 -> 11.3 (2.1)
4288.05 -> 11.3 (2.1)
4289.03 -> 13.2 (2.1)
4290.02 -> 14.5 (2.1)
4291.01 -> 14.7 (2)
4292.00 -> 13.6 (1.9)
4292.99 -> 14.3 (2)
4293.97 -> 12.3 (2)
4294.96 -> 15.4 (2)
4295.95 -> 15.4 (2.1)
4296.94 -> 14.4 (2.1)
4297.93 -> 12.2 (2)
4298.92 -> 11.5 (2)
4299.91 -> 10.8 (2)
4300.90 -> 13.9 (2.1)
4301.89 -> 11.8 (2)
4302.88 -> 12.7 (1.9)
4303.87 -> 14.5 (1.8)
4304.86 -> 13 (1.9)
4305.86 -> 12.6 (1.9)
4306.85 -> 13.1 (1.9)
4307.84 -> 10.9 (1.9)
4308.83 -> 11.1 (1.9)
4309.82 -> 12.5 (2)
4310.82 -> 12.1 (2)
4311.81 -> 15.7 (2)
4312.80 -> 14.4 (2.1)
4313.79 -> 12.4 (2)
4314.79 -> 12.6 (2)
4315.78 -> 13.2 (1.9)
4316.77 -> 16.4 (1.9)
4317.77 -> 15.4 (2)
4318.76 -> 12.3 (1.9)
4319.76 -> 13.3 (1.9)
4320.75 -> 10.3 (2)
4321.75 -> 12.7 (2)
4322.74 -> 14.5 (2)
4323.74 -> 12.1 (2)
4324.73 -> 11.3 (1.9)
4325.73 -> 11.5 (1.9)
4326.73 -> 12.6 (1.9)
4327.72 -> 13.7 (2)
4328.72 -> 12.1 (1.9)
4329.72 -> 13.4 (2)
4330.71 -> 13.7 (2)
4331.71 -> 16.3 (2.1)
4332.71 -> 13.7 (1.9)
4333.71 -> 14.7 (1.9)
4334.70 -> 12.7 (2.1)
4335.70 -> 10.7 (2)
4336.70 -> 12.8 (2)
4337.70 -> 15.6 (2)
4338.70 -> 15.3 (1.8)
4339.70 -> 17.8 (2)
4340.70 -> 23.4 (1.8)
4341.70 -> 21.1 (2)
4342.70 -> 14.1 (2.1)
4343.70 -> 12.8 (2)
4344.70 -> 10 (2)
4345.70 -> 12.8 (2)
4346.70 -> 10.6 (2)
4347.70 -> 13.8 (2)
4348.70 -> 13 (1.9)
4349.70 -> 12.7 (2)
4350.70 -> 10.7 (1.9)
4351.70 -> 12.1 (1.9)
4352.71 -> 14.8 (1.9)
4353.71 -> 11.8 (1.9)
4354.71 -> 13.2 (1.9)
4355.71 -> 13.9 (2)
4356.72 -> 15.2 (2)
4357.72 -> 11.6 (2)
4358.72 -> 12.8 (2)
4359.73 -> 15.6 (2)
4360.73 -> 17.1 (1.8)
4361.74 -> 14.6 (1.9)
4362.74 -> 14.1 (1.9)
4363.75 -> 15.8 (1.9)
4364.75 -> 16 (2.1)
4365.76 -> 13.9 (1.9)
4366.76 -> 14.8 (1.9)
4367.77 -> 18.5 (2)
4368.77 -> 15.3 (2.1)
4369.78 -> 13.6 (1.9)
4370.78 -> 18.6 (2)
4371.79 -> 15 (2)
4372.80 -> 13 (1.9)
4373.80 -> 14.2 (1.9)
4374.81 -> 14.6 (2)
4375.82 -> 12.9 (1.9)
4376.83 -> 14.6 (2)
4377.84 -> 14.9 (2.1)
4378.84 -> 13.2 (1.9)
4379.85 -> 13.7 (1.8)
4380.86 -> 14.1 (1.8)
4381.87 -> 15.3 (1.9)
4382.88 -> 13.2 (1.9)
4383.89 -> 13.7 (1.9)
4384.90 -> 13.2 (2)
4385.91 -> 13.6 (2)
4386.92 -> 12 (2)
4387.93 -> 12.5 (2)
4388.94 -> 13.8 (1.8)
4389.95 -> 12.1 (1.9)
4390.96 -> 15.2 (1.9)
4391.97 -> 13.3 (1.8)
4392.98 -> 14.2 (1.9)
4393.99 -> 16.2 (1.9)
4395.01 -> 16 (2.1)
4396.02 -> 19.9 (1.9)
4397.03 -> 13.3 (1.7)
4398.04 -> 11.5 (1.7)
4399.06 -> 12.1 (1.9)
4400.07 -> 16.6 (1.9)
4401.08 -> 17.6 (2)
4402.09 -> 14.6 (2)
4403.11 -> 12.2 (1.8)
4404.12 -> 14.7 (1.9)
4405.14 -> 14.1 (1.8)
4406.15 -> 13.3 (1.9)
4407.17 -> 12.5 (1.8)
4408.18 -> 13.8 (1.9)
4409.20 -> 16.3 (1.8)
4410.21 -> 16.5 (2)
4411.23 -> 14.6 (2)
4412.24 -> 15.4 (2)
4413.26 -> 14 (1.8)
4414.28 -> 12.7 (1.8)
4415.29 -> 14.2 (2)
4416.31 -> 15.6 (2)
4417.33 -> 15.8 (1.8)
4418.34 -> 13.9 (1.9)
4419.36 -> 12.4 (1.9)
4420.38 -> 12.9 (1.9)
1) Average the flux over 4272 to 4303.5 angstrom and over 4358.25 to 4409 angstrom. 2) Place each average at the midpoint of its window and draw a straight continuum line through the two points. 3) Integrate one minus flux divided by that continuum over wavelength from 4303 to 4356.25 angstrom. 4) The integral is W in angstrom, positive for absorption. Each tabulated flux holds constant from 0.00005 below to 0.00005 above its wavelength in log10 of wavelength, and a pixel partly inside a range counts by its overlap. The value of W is 2.8 angstrom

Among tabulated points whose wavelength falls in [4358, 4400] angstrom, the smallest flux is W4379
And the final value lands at 11.5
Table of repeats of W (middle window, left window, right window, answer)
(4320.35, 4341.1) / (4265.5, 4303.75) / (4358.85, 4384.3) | 0.8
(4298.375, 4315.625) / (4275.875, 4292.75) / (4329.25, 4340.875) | 2.4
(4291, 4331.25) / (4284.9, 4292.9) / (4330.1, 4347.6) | 3.0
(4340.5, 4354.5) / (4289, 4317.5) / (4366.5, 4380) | 0.6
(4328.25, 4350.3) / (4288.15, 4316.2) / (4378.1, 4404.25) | -1.1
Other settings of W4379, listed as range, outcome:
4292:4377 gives 10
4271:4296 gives 11.3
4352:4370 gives 11.6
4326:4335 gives 12.1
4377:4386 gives 13.2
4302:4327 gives 10.3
